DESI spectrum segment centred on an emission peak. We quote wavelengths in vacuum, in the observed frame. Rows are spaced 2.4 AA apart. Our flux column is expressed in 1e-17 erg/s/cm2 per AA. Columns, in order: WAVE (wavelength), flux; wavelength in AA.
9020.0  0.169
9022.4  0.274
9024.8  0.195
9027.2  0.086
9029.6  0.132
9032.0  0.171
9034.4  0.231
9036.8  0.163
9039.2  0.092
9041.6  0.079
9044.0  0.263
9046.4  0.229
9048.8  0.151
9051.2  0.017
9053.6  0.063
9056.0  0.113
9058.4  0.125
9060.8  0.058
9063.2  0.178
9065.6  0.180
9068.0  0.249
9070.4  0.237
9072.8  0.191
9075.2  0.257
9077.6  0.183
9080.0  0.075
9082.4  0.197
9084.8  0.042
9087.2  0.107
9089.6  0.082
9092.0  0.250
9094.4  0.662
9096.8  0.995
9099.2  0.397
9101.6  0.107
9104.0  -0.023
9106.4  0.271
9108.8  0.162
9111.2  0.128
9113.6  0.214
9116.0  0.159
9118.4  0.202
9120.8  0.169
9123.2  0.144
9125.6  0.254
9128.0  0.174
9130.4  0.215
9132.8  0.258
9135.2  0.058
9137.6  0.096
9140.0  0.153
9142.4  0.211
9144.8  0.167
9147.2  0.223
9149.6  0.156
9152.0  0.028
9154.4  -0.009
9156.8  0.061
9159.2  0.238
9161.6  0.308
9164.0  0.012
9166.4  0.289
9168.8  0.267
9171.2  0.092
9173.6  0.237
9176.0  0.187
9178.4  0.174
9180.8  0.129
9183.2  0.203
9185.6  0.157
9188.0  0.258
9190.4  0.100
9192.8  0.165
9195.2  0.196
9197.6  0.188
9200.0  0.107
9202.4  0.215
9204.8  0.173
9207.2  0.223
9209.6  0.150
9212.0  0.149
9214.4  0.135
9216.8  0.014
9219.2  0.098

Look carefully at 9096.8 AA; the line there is H-beta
